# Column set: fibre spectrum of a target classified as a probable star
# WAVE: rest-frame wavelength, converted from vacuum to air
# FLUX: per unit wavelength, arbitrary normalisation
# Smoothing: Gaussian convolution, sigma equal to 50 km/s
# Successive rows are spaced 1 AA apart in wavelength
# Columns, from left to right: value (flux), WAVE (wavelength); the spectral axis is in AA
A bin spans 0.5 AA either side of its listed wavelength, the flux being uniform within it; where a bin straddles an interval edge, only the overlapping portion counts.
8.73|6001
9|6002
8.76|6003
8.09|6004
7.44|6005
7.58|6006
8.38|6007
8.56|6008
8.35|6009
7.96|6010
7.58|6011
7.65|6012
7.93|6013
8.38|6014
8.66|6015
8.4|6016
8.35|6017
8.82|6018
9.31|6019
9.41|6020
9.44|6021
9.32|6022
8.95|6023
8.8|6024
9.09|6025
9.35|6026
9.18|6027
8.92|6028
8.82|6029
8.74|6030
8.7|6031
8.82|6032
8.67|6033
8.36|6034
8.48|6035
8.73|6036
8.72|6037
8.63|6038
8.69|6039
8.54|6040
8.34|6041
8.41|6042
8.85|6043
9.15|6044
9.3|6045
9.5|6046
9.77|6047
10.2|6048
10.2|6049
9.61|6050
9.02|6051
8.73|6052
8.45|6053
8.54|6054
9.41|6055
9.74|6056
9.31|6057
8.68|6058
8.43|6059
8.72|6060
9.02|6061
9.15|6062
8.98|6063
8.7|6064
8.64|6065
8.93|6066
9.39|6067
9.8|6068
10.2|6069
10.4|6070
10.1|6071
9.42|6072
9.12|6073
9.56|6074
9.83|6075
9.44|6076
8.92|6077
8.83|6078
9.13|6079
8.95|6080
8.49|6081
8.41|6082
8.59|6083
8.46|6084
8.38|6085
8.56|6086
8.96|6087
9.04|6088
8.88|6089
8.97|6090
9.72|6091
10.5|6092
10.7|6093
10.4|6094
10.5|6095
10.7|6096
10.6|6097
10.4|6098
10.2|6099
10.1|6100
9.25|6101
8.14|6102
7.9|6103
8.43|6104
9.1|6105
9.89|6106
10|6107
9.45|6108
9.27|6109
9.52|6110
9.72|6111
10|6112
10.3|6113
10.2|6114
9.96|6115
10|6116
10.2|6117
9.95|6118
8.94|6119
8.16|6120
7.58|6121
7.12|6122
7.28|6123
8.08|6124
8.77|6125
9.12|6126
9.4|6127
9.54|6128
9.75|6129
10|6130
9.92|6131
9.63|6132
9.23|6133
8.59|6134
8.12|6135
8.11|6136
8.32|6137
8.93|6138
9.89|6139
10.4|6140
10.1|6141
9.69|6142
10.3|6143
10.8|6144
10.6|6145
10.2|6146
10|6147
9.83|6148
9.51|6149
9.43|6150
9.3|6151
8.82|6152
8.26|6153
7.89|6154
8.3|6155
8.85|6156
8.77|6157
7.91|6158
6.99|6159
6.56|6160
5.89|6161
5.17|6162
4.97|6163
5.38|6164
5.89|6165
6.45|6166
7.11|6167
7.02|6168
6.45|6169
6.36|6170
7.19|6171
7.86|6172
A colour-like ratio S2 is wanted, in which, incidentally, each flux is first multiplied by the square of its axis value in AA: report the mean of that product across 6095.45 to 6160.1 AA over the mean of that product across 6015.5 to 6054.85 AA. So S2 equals 1.06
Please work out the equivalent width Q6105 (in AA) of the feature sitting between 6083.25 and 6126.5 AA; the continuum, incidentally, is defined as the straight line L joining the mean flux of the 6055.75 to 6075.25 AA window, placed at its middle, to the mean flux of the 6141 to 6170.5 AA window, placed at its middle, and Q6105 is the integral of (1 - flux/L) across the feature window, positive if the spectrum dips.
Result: -2.8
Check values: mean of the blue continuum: 9.29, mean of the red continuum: 8.06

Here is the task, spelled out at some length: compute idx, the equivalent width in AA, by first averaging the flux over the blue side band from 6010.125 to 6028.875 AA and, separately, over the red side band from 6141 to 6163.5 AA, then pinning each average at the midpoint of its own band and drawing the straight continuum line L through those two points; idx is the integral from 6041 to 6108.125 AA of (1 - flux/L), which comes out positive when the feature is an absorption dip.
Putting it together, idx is -4.8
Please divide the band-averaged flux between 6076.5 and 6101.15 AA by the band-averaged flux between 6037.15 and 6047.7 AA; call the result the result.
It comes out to 1.06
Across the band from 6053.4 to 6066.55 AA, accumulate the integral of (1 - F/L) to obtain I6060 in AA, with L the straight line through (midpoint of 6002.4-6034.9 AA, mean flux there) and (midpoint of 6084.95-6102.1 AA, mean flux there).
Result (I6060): 0.4 AA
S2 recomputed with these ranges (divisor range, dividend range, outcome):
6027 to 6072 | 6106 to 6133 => 1.05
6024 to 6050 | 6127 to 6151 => 1.11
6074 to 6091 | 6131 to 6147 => 1.09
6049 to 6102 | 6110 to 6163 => 0.98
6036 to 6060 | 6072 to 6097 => 1.04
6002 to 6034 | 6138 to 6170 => 1.00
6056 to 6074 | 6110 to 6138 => 1.00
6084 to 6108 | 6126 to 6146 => 1.02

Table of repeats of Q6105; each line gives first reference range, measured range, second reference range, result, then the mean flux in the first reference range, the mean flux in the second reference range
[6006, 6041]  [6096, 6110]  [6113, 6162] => -0.94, 8.65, 9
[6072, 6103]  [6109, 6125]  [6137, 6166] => -0.29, 9.37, 8.48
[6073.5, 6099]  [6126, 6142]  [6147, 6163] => -1.63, 9.41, 8.06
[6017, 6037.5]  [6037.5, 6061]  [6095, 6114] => 0.19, 8.92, 9.65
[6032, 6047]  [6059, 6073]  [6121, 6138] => -0.84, 8.78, 8.78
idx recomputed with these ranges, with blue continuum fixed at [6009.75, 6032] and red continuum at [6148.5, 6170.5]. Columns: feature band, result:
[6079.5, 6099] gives -3.44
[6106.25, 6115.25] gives -2.30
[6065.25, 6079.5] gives -2.22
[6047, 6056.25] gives -1.01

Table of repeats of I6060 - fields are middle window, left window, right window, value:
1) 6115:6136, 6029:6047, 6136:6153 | 1.2 AA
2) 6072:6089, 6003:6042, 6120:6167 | -0.7 AA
